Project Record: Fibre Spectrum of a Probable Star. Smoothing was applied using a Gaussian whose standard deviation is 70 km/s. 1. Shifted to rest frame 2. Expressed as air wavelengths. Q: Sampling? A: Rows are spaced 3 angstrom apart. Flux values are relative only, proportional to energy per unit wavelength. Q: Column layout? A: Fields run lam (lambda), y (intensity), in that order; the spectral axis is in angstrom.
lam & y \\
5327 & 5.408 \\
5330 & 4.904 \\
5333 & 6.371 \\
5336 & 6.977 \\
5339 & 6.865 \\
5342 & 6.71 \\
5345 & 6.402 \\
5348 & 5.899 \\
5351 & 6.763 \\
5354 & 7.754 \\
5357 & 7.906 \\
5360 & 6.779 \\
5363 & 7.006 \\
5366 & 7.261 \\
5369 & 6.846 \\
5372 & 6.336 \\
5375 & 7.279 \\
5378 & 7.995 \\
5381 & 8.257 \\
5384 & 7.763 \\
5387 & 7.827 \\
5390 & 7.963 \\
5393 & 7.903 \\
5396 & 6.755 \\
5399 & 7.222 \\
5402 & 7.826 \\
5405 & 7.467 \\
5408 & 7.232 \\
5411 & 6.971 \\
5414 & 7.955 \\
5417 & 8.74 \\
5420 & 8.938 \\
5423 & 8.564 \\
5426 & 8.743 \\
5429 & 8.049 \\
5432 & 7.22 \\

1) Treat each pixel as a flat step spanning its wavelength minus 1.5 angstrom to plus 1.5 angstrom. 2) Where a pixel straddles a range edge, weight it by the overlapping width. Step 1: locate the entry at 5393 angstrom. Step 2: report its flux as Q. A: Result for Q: 7.903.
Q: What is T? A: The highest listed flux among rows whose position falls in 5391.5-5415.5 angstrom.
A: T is 7.955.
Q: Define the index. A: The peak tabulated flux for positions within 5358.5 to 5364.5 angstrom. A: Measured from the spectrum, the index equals 7.006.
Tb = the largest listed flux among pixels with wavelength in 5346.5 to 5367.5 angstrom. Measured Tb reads 7.906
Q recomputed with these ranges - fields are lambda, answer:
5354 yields 7.754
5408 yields 7.232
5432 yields 7.22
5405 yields 7.467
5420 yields 8.938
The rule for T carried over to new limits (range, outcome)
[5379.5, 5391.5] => 8.257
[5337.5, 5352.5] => 6.865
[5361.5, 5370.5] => 7.261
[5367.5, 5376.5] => 7.279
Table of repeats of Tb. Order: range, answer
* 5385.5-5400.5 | 7.963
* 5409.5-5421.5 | 8.938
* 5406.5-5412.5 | 7.232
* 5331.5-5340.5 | 6.977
